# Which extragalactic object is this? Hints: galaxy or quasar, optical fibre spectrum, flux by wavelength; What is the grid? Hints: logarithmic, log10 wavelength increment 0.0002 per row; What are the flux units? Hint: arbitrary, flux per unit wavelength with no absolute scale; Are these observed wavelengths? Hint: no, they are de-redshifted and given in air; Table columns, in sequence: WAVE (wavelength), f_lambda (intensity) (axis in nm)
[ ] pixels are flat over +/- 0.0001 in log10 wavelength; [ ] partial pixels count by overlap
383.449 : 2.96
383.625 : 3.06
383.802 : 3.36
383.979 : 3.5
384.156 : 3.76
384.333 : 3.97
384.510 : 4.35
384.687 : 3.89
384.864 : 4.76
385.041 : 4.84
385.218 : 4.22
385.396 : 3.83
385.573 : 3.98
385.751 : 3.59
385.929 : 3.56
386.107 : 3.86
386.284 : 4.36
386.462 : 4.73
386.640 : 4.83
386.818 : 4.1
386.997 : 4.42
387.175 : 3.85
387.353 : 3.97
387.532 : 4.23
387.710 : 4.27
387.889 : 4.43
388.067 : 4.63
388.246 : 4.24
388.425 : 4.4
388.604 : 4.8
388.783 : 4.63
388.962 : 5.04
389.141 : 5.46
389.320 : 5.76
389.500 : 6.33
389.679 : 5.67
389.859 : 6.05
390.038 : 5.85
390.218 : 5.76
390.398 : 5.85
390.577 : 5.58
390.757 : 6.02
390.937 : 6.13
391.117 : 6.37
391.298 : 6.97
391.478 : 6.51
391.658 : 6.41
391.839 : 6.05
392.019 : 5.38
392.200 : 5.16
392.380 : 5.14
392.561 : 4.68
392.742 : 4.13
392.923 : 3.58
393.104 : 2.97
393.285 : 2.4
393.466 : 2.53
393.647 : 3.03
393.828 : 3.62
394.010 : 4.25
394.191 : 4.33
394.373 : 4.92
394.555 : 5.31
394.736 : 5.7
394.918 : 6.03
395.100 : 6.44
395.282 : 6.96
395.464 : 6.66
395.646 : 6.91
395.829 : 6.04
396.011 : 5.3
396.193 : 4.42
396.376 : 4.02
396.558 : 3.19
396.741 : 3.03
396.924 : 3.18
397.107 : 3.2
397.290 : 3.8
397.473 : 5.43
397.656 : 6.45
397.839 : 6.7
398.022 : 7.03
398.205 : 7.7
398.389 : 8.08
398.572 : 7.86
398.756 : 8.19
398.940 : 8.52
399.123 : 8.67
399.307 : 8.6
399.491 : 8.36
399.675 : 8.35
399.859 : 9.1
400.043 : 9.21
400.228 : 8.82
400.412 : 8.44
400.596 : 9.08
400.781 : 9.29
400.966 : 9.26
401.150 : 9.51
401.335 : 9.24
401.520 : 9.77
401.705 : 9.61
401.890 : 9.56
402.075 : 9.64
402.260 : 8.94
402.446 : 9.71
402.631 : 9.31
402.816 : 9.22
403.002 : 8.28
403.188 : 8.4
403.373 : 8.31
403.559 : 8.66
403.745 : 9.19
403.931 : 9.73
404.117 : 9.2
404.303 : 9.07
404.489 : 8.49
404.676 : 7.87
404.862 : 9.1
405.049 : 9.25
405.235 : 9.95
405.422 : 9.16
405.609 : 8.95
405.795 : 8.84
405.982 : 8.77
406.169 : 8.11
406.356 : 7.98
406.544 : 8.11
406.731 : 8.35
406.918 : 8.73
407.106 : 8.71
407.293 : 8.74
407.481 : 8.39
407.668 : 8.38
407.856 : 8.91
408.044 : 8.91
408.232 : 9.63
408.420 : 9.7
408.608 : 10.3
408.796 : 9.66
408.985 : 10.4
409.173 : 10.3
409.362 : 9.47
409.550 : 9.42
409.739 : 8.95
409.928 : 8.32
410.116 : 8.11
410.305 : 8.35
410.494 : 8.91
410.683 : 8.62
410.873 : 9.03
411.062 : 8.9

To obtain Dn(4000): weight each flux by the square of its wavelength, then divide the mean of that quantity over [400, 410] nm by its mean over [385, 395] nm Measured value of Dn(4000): 2.0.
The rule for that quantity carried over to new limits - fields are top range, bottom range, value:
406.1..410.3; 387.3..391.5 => 1.84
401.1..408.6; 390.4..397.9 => 1.89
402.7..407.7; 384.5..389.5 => 2.16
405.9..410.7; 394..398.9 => 1.68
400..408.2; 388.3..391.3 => 1.70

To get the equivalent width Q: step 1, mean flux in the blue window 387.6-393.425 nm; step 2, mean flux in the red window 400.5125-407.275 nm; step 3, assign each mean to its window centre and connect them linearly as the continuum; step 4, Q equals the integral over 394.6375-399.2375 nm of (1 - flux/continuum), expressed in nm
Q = 0.68 nm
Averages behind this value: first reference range 5.18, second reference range 8.98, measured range 6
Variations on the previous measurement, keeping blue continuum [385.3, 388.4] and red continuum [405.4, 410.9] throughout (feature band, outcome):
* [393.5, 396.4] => 0.377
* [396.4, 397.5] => 0.492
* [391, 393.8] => 0.322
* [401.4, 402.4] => -0.261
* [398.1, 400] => -0.399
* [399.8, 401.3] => -0.385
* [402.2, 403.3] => -0.177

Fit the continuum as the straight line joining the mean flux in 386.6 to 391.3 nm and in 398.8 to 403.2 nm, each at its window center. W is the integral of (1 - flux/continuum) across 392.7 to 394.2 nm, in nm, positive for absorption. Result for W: 0.74 nm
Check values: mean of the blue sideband 5.14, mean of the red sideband 9.04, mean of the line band 3.36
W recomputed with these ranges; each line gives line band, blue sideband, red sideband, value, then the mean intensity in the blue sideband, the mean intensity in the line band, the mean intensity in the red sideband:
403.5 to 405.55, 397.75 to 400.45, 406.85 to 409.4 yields -0.04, 8.24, 9.06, 9.3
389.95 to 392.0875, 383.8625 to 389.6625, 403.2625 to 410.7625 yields -0.29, 4.41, 6.08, 8.95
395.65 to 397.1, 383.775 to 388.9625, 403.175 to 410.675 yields 0.49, 4.21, 4.27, 8.95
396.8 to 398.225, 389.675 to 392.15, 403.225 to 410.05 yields 0.40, 6.04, 5.27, 8.99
